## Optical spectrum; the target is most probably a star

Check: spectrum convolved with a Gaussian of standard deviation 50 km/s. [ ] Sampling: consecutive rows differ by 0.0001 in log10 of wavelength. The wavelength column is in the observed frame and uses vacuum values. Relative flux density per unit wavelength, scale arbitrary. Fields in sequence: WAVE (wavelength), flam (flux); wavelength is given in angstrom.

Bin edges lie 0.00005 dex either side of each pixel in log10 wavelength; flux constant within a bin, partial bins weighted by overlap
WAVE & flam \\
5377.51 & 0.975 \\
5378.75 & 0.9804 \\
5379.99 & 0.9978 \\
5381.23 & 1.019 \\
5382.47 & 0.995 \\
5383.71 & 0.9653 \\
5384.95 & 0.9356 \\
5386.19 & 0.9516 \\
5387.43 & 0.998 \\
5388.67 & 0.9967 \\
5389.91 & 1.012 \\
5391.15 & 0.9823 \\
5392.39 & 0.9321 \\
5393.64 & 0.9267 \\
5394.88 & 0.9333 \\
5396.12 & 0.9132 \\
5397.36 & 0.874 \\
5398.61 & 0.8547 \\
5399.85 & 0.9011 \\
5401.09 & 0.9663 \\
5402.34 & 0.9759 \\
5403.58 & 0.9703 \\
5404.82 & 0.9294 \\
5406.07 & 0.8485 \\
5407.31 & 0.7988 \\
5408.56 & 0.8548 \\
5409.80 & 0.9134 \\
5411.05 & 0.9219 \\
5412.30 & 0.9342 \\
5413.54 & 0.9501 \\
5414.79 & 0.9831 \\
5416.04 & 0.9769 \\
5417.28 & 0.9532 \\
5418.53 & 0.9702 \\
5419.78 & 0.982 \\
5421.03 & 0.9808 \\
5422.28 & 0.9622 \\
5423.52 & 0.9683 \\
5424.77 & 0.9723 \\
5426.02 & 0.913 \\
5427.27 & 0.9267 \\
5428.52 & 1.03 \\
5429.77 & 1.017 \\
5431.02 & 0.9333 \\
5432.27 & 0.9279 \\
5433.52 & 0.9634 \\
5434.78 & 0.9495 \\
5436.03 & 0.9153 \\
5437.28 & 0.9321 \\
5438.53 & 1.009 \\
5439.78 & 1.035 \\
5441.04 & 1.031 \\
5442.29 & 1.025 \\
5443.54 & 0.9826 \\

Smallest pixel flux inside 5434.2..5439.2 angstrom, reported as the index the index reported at 0.9153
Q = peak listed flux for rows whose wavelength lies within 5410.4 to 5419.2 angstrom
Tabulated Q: 0.9831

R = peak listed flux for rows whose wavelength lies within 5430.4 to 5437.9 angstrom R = 0.9634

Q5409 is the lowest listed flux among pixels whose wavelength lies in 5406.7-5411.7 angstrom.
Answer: 0.7988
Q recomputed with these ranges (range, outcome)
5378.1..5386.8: 1.019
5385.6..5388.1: 0.998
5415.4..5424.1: 0.982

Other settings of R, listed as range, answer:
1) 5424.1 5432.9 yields 1.03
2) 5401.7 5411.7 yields 0.9759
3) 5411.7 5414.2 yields 0.9501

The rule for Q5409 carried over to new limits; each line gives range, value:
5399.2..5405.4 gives 0.9011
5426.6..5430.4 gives 0.9267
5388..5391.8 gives 0.9823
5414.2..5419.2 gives 0.9532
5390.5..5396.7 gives 0.9132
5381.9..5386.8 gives 0.9356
